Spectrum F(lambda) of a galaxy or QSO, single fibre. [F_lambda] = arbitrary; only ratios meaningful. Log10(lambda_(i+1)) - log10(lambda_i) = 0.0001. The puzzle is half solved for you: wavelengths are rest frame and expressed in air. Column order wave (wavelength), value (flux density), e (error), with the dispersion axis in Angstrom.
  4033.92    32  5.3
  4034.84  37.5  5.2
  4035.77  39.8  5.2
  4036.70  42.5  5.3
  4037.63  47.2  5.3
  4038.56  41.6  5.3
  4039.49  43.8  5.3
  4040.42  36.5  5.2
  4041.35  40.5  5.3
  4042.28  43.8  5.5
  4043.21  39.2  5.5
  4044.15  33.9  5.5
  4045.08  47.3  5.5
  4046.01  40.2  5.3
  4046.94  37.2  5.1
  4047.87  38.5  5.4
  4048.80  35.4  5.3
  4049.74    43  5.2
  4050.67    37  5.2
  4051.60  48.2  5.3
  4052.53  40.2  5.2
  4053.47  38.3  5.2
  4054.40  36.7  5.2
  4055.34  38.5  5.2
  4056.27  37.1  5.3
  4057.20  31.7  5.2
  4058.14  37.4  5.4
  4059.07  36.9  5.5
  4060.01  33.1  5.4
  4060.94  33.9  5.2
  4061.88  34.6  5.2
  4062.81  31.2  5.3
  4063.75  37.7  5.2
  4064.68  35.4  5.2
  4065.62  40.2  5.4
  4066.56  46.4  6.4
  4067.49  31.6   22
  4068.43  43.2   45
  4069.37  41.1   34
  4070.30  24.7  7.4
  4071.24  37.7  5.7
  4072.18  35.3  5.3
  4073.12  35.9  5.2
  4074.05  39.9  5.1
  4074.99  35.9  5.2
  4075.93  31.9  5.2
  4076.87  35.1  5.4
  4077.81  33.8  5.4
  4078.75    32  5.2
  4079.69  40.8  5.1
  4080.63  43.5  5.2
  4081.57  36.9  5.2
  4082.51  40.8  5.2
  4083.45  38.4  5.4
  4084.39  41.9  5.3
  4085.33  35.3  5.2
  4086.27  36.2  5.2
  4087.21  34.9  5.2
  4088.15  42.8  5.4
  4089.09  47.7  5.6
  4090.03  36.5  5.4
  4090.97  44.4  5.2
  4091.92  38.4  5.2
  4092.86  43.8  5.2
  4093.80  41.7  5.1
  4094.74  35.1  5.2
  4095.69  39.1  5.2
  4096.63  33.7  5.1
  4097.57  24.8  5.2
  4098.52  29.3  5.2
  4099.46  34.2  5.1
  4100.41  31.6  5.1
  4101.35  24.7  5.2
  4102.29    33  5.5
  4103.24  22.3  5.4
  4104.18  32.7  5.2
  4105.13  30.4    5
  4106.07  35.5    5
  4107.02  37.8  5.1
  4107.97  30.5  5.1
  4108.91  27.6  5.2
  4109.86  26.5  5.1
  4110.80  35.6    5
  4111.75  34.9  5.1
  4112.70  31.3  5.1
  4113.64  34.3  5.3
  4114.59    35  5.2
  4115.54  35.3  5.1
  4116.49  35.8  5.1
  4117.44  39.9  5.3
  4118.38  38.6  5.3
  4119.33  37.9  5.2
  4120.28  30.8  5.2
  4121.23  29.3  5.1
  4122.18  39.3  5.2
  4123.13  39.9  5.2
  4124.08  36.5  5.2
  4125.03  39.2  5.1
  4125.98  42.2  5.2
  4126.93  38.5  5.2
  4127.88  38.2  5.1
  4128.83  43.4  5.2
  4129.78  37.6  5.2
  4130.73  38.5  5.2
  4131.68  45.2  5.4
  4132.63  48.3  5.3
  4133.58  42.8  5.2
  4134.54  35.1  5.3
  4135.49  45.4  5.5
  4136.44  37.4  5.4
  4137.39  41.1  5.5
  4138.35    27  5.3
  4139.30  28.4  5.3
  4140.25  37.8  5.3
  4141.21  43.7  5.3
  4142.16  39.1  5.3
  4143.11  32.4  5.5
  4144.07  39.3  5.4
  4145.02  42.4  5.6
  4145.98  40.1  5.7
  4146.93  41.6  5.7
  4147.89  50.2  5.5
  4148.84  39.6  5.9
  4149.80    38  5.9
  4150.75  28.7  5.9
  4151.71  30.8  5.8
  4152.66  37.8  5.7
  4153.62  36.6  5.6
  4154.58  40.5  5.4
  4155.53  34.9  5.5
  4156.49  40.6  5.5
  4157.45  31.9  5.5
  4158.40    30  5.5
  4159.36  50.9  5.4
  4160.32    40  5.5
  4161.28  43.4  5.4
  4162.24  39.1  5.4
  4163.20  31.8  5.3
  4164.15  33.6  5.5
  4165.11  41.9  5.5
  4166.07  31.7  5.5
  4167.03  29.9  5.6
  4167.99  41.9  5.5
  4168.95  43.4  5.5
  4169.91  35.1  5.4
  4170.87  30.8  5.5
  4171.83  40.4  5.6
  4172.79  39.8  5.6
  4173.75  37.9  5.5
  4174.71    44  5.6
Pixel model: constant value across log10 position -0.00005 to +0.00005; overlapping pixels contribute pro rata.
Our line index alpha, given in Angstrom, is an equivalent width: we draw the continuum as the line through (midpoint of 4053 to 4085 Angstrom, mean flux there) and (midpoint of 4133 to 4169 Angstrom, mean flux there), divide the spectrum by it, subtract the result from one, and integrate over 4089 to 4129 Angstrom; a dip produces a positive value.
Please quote 2.35 Angstrom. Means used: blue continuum 36.7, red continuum 37.9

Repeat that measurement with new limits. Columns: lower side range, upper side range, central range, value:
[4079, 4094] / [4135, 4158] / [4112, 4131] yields 0.8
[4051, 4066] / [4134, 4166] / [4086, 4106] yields 1.2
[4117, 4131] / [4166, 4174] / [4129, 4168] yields -0.8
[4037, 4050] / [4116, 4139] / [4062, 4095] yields 1.5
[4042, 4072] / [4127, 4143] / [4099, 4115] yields 2.9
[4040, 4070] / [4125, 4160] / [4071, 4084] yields 0.5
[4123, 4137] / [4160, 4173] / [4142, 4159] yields 0.5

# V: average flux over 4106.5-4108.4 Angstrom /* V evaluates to 34.1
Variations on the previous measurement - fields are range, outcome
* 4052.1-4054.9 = 38.2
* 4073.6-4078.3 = 35.2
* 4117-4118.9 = 39.3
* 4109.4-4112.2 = 32.4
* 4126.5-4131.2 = 39.3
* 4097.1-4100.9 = 29.9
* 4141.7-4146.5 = 38.7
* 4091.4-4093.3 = 41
